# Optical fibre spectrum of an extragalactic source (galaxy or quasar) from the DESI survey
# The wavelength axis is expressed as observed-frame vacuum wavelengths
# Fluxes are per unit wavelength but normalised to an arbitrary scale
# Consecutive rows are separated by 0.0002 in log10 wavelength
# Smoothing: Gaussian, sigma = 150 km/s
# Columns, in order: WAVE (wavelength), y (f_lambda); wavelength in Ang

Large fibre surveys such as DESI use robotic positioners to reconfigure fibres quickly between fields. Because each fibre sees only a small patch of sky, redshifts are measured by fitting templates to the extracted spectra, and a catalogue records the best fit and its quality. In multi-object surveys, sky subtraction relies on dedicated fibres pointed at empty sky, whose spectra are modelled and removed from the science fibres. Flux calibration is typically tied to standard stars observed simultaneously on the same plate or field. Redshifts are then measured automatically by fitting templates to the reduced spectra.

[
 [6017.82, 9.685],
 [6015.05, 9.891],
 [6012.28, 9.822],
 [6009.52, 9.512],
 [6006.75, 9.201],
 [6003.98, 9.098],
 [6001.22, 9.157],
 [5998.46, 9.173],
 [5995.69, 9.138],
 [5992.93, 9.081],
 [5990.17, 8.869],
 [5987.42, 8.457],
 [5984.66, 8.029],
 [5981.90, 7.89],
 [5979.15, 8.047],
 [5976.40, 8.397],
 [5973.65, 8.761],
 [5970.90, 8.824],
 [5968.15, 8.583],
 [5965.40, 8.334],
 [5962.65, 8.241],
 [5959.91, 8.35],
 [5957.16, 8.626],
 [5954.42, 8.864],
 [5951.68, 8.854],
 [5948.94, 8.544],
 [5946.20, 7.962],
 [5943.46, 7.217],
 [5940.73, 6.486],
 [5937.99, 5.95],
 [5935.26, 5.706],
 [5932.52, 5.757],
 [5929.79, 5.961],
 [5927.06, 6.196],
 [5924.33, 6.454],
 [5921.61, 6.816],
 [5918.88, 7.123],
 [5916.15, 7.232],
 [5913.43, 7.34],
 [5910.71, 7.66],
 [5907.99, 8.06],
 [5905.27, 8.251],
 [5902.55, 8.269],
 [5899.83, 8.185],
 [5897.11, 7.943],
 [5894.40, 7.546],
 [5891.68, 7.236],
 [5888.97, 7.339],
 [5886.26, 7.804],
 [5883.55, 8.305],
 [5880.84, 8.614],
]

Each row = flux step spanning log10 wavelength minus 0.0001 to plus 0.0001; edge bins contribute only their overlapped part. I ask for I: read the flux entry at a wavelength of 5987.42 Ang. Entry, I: 8.457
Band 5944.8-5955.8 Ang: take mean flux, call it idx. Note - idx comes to 8.55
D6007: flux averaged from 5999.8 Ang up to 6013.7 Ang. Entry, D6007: 9.36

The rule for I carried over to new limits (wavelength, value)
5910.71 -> 7.66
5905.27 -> 8.251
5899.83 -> 8.185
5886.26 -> 7.804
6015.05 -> 9.891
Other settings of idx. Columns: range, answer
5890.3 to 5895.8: 7.4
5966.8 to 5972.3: 8.7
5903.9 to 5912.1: 7.99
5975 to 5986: 8.1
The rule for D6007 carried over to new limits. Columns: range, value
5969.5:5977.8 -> 8.66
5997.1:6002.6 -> 9.17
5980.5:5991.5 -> 8.31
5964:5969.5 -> 8.45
